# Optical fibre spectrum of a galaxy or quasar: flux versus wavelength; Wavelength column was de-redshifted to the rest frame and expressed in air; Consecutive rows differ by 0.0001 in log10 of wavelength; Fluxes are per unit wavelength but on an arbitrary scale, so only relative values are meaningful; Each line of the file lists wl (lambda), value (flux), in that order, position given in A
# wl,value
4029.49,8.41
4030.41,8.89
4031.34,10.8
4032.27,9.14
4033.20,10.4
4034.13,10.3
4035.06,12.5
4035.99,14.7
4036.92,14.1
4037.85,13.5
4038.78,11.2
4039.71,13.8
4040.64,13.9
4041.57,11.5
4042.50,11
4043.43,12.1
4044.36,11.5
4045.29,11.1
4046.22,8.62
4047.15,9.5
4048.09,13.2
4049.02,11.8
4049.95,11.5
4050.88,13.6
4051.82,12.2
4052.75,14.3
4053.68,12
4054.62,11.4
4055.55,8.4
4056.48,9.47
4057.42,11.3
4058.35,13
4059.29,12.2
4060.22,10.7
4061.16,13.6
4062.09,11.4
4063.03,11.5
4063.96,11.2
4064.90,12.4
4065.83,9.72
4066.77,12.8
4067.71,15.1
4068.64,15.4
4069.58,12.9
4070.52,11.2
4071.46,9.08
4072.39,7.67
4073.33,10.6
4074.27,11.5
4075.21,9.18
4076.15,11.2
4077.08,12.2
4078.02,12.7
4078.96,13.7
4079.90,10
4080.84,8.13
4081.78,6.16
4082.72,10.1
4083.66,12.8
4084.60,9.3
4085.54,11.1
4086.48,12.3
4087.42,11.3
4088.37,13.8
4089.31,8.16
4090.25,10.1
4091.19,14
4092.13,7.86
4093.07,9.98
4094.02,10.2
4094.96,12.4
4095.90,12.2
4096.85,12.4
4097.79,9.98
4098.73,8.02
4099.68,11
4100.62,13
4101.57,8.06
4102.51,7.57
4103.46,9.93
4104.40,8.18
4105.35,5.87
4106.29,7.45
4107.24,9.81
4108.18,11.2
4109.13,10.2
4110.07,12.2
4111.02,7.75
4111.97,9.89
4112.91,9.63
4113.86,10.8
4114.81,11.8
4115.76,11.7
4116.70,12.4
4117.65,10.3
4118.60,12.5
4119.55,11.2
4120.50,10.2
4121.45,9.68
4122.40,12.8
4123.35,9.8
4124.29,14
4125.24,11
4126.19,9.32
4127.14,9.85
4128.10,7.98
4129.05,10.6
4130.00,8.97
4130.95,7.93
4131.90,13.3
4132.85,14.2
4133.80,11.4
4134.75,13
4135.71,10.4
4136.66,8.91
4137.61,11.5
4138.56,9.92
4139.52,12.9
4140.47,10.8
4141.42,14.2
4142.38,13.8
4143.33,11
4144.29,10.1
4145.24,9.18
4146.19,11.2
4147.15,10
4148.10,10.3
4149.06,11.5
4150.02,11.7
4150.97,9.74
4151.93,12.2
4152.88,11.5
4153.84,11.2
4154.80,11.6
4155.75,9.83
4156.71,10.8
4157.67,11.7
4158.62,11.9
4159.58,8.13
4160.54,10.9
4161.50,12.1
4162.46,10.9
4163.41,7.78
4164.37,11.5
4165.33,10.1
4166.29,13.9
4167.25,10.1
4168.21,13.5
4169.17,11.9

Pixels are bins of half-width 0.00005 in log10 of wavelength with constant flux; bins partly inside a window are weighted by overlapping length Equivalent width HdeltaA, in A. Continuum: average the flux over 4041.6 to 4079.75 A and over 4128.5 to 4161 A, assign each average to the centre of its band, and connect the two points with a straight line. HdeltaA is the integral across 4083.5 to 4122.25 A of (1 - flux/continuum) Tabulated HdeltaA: 3.0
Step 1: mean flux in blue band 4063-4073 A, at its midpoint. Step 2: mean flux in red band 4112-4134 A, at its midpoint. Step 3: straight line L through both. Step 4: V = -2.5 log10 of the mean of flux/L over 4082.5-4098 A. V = 0.03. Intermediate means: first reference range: 11.7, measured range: 11.1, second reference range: 10.9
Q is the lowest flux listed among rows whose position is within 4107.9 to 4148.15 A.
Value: 7.75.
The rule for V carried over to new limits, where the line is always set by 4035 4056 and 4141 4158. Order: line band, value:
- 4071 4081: 0.11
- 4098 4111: 0.23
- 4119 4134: 0.06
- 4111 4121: 0.06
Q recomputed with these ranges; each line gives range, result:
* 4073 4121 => 5.87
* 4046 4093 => 6.16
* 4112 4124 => 9.63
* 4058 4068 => 9.72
